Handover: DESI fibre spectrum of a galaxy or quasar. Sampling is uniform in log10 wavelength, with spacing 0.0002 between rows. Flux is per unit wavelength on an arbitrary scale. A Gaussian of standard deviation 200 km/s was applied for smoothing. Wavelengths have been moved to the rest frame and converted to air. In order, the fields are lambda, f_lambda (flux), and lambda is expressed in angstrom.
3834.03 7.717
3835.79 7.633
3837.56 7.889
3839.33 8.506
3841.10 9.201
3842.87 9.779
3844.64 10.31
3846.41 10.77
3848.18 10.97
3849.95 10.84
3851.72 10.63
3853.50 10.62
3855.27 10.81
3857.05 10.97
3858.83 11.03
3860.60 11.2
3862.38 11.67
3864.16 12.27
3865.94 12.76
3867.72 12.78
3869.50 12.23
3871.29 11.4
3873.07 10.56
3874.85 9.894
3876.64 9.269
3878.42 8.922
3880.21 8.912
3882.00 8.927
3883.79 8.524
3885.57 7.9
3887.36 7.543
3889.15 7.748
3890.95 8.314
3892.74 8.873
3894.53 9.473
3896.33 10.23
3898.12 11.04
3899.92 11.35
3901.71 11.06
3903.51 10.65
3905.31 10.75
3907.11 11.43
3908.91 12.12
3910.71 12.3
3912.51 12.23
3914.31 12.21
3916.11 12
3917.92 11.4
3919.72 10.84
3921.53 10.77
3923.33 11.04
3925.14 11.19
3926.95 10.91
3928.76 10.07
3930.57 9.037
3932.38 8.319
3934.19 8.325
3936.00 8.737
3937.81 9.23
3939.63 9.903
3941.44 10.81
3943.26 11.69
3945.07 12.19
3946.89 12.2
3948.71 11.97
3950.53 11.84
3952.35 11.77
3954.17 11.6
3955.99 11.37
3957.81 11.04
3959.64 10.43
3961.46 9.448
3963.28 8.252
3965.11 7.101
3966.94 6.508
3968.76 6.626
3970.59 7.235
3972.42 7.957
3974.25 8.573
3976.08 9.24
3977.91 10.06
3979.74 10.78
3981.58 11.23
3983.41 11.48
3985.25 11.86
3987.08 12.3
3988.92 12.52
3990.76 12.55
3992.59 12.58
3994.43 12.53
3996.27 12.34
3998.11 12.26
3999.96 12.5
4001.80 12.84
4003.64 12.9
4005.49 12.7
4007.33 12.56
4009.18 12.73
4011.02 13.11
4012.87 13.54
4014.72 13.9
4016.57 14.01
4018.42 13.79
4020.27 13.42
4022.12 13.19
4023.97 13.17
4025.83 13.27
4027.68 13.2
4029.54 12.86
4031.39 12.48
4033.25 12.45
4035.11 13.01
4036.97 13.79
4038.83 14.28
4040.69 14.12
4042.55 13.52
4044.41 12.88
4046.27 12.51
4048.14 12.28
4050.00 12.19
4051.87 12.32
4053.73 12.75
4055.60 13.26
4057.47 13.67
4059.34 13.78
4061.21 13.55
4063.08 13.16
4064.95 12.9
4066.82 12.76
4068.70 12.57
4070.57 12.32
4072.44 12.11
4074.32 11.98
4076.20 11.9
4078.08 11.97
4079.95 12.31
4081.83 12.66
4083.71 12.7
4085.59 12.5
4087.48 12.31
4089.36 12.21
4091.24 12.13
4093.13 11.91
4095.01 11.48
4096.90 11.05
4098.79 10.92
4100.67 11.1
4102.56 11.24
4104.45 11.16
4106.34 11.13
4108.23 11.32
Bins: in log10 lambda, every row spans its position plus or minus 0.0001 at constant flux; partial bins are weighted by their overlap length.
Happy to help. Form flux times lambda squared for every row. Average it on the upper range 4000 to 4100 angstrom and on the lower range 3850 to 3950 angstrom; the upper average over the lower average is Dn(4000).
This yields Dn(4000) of 1.3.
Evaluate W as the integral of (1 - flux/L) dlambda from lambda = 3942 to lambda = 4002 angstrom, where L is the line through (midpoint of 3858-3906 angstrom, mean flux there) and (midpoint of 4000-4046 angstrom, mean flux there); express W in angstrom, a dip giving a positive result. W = 6.9 angstrom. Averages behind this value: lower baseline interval 10.2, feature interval 10.7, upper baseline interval 13.2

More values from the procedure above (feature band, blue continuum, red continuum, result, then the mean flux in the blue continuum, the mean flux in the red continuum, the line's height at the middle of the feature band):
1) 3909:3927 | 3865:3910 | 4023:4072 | -1.5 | 10.1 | 13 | 10.7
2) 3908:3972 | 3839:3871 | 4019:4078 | 8.1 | 11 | 12.9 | 11.9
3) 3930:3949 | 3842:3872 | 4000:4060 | 3.1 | 11.2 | 13.1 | 12.1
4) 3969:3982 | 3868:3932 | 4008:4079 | 2.9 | 10.3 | 13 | 11.7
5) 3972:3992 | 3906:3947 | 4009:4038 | 2.2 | 10.8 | 13.3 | 12.2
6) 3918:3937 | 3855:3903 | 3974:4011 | 1.6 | 10.2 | 11.9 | 10.9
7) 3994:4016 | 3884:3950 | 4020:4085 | -1.5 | 10.4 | 12.9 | 12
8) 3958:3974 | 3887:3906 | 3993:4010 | 4.8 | 9.78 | 12.6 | 11.6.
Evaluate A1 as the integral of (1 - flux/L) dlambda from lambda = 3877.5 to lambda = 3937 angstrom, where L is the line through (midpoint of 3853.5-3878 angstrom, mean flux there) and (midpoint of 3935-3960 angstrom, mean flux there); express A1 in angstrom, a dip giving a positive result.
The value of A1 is 5.6 angstrom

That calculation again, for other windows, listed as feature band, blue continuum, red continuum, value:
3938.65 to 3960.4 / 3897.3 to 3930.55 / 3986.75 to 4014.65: 0.8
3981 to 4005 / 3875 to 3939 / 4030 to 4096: -1.7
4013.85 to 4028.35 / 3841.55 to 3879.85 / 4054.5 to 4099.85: -1.8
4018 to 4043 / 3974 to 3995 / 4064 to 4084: -3.0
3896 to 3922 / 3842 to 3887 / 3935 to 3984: -2.9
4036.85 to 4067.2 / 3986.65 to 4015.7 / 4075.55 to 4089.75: -1.6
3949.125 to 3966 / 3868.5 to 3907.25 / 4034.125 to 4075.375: 1.1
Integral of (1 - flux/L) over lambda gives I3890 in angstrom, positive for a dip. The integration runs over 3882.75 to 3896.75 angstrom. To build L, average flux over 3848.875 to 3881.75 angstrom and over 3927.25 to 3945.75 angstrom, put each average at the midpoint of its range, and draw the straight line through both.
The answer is 2.7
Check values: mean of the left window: 10.9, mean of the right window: 9.84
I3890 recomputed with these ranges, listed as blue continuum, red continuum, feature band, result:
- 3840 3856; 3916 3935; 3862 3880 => -1.2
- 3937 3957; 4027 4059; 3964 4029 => 3.4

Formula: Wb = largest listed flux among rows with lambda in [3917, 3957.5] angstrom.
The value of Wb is 12.2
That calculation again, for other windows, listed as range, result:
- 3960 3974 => 9.448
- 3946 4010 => 12.9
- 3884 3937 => 12.3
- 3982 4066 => 14.28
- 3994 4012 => 13.11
